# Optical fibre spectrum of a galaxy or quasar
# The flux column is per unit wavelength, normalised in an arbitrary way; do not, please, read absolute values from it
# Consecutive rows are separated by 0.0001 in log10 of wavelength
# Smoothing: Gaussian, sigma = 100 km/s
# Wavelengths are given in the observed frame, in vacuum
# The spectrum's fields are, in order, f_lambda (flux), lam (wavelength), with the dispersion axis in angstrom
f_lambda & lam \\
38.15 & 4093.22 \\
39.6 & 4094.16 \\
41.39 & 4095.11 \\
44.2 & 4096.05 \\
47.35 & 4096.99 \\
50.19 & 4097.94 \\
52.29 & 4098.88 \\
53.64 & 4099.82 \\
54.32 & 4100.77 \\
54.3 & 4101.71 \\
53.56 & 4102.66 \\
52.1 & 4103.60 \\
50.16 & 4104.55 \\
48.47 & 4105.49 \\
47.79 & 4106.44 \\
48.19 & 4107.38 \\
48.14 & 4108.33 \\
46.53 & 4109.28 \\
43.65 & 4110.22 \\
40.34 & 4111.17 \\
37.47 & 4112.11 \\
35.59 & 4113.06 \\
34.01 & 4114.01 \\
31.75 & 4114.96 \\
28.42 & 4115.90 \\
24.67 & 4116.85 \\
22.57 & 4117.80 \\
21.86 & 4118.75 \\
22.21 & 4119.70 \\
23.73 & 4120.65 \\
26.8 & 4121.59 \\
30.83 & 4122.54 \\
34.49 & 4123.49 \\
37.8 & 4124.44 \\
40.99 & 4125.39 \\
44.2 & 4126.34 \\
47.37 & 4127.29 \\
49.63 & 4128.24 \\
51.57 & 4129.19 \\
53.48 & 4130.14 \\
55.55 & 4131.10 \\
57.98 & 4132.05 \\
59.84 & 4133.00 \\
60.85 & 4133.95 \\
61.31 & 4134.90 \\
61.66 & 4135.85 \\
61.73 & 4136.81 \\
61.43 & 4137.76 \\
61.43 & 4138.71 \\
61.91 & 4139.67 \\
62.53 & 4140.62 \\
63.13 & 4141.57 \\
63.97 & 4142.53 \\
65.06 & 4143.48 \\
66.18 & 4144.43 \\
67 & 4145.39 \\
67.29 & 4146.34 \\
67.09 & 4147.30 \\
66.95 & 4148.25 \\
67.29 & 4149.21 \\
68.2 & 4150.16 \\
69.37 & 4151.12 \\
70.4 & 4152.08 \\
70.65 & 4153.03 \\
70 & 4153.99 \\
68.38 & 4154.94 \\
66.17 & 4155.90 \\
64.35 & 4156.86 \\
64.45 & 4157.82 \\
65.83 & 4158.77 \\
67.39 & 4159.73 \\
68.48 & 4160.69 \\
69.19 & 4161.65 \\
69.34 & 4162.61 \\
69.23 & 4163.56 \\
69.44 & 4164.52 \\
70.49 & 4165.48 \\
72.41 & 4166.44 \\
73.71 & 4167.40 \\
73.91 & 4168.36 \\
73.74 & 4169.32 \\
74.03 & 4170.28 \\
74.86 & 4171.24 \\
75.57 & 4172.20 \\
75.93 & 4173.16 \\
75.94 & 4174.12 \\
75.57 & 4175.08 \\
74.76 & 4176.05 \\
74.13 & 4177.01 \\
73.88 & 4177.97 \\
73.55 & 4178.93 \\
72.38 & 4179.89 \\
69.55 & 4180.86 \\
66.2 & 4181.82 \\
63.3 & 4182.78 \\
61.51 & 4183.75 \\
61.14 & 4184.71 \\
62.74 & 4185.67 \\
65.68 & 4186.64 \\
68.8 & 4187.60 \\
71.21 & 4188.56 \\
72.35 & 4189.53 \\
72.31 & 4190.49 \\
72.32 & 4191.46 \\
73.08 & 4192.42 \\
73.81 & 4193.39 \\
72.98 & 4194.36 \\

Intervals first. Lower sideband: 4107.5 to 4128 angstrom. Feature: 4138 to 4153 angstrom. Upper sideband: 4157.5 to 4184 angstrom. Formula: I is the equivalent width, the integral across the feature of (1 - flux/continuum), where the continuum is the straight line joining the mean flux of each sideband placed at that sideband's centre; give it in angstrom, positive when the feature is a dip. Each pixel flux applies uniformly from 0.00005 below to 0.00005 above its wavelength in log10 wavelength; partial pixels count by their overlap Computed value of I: -3.4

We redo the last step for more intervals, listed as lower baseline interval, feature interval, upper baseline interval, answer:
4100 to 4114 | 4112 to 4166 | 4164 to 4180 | 5.5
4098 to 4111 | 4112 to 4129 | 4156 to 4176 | 6.9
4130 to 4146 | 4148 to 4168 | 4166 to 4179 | 0.1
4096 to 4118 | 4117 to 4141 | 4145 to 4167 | 3.9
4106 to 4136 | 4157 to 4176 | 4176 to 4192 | -3.1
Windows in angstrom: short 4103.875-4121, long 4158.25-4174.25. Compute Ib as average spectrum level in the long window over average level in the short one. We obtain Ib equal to 1.95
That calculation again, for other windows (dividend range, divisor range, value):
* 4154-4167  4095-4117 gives 1.52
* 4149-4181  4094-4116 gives 1.56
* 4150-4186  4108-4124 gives 2.16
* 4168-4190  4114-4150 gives 1.42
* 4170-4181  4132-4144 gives 1.20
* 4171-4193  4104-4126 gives 1.96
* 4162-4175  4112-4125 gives 2.49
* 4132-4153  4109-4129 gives 1.86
